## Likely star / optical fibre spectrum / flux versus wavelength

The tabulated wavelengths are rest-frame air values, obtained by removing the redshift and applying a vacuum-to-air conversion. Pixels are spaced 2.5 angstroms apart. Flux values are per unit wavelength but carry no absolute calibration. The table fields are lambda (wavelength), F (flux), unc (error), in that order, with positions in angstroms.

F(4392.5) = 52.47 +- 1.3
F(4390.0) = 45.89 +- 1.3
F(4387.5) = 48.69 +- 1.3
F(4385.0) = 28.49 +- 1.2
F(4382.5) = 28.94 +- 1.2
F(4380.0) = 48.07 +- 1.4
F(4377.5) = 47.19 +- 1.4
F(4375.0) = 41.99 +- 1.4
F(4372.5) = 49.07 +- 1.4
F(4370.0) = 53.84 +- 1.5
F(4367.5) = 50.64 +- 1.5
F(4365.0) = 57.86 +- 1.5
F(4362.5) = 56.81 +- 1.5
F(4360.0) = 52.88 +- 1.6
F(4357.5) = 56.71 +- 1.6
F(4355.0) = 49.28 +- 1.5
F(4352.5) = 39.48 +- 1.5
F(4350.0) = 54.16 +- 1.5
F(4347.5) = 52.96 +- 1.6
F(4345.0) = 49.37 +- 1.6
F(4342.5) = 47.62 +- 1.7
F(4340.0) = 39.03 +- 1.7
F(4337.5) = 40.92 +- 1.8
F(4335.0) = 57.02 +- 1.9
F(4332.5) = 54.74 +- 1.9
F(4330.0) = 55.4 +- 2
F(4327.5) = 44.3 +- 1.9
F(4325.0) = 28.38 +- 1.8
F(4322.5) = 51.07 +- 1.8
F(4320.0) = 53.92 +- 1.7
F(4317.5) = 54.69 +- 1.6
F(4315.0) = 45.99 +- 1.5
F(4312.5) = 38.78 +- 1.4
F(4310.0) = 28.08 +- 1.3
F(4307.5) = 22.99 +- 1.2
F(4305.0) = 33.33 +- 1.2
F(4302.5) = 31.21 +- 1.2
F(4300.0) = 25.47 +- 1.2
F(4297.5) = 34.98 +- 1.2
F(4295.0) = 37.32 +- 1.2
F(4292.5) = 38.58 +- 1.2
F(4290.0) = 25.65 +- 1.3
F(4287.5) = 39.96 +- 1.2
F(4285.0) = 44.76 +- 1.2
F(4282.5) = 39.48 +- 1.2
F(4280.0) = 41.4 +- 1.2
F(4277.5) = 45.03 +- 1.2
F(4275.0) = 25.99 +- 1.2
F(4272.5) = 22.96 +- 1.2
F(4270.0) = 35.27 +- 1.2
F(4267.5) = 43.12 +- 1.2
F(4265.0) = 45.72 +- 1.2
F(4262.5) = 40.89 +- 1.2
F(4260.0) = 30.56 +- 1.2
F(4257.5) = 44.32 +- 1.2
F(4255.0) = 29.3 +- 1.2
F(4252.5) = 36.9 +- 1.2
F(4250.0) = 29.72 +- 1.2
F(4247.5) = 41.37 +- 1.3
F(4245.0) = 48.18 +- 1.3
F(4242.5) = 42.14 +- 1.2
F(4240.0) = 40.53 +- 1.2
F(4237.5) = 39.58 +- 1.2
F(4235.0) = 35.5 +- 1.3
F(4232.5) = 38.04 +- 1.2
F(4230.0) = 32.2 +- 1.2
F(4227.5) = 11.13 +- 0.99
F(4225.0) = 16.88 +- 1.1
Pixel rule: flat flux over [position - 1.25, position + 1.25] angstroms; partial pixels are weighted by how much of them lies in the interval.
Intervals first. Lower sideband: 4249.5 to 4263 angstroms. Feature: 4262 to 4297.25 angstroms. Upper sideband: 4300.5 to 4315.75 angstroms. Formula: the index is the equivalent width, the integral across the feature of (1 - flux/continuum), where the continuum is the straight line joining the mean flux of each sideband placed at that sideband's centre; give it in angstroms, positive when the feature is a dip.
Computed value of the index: -3.5 angstroms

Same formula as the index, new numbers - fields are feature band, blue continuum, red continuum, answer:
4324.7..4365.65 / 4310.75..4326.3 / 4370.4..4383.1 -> -4.46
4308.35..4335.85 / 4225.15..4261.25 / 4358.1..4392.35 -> -2.33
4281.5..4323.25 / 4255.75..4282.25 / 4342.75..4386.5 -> 3.43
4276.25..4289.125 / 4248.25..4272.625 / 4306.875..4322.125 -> -0.94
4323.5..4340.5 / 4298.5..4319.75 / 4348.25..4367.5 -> -0.92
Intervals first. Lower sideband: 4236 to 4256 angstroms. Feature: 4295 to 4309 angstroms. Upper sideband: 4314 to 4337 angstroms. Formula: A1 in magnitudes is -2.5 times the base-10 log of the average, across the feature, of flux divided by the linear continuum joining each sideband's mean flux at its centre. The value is 0.455 mag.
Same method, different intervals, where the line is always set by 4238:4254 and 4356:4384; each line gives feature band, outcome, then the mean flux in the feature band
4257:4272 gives 0.06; 38.9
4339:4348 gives 0.01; 47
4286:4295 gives 0.21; 35.4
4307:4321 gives 0.09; 41.5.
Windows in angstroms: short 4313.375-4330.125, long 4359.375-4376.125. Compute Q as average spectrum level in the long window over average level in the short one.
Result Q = 1.1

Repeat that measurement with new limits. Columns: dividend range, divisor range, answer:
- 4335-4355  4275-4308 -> 1.33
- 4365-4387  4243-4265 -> 1.16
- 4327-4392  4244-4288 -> 1.27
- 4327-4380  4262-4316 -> 1.41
